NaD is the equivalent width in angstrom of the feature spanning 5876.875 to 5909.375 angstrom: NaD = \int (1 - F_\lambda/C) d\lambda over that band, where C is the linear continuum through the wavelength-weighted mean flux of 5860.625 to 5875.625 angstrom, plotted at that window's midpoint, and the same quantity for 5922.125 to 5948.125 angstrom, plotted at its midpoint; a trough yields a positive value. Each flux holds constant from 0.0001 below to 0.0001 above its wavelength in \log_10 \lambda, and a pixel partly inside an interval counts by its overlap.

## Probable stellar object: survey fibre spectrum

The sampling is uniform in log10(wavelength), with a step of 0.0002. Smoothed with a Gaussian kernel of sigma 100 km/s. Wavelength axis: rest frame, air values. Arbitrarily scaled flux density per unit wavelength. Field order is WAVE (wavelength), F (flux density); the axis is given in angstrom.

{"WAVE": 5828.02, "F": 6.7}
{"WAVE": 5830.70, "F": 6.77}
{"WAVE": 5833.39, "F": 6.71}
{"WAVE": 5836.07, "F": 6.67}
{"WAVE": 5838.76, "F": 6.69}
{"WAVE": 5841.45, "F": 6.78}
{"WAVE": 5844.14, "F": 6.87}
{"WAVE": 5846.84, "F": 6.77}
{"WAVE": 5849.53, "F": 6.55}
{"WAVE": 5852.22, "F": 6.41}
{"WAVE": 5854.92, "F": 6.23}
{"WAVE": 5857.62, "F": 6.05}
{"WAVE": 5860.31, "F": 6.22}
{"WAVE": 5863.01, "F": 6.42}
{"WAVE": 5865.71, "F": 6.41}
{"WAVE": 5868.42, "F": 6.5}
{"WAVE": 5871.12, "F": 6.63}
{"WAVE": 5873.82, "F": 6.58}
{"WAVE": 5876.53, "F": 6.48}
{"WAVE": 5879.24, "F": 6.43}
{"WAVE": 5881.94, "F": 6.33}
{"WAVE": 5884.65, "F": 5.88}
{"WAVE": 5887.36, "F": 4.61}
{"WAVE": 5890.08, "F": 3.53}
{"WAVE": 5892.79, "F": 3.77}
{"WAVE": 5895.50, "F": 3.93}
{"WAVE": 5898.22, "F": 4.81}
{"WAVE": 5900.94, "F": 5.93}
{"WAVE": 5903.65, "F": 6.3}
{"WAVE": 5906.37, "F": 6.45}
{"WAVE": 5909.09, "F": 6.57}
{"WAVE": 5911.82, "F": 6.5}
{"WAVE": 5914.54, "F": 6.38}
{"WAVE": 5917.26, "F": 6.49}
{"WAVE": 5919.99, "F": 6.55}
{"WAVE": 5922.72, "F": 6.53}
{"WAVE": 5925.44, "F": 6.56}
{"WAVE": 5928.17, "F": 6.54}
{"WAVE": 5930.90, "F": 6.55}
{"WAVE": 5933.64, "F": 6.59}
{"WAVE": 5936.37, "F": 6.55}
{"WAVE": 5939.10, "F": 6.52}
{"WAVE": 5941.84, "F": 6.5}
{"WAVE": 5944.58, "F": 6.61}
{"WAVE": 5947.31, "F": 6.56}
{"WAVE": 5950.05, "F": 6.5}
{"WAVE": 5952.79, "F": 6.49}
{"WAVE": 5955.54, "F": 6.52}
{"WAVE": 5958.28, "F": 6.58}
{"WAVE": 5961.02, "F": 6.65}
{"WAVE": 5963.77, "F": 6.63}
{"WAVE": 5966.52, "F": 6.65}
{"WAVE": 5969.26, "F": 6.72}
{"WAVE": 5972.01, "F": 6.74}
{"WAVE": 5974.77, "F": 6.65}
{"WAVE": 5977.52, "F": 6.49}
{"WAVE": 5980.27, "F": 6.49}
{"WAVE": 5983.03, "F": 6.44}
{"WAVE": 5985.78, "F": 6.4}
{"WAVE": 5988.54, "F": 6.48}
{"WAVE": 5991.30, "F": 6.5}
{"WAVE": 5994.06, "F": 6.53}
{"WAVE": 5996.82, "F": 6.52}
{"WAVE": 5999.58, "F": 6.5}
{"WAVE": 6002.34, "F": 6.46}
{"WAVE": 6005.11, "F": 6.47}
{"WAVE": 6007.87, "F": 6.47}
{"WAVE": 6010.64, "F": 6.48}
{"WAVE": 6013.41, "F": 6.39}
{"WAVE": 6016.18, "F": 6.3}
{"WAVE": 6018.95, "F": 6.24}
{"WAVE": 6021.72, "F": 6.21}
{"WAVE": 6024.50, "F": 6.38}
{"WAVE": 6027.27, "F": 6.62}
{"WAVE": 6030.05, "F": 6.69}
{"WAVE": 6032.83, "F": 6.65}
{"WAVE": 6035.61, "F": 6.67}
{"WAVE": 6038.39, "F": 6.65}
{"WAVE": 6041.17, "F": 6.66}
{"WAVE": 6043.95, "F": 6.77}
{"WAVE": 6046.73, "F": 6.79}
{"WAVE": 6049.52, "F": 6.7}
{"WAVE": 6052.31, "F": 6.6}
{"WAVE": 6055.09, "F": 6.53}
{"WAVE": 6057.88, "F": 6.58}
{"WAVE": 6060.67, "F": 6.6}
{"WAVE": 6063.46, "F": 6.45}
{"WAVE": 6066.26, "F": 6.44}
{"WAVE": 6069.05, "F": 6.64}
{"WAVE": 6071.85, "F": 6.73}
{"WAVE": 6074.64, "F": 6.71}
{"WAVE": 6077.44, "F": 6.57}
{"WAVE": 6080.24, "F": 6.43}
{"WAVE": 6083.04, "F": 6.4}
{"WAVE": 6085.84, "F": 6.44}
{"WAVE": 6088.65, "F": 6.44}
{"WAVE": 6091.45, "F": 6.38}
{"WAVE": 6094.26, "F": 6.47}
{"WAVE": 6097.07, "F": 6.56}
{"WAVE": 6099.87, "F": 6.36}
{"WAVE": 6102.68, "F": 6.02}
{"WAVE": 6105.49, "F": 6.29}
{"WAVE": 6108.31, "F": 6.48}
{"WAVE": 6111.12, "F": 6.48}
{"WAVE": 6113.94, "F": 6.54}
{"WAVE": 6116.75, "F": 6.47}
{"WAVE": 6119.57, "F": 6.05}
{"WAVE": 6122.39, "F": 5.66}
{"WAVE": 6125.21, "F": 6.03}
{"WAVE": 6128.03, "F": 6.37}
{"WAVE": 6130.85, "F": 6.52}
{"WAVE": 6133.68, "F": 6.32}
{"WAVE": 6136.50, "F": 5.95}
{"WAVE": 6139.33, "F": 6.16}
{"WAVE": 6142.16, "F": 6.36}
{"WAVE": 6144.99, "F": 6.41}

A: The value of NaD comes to 5.7 angstrom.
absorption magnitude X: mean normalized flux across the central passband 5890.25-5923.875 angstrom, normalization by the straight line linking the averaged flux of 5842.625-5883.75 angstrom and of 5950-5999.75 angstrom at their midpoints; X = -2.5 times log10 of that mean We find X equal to 0.13 mag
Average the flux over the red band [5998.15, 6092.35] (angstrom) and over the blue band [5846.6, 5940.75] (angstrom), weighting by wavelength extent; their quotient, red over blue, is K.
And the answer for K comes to 1.1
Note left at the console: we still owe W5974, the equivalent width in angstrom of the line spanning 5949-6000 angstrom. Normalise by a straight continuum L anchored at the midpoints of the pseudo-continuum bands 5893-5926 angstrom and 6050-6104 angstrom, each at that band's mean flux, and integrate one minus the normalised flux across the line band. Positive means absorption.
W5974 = -3.0 angstrom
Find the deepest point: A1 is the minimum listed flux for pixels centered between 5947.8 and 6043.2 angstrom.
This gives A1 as 6.21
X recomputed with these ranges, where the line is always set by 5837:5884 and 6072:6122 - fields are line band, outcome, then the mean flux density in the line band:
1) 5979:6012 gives -0.01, 6.48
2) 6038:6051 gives -0.05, 6.72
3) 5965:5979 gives -0.03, 6.65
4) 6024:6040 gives -0.03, 6.62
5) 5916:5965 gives -0.02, 6.55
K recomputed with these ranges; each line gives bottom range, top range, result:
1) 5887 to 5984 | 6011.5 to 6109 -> 1.05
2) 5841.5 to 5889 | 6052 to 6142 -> 1.01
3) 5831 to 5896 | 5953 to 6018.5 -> 1.07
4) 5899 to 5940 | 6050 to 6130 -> 1.00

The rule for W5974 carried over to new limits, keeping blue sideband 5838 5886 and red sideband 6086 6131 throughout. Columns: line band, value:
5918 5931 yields -0.3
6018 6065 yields -1.7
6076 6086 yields -0.2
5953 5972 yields -0.7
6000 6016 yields -0.2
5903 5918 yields -0.1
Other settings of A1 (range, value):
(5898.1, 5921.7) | 4.81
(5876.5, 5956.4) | 3.53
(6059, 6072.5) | 6.44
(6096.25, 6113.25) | 6.02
